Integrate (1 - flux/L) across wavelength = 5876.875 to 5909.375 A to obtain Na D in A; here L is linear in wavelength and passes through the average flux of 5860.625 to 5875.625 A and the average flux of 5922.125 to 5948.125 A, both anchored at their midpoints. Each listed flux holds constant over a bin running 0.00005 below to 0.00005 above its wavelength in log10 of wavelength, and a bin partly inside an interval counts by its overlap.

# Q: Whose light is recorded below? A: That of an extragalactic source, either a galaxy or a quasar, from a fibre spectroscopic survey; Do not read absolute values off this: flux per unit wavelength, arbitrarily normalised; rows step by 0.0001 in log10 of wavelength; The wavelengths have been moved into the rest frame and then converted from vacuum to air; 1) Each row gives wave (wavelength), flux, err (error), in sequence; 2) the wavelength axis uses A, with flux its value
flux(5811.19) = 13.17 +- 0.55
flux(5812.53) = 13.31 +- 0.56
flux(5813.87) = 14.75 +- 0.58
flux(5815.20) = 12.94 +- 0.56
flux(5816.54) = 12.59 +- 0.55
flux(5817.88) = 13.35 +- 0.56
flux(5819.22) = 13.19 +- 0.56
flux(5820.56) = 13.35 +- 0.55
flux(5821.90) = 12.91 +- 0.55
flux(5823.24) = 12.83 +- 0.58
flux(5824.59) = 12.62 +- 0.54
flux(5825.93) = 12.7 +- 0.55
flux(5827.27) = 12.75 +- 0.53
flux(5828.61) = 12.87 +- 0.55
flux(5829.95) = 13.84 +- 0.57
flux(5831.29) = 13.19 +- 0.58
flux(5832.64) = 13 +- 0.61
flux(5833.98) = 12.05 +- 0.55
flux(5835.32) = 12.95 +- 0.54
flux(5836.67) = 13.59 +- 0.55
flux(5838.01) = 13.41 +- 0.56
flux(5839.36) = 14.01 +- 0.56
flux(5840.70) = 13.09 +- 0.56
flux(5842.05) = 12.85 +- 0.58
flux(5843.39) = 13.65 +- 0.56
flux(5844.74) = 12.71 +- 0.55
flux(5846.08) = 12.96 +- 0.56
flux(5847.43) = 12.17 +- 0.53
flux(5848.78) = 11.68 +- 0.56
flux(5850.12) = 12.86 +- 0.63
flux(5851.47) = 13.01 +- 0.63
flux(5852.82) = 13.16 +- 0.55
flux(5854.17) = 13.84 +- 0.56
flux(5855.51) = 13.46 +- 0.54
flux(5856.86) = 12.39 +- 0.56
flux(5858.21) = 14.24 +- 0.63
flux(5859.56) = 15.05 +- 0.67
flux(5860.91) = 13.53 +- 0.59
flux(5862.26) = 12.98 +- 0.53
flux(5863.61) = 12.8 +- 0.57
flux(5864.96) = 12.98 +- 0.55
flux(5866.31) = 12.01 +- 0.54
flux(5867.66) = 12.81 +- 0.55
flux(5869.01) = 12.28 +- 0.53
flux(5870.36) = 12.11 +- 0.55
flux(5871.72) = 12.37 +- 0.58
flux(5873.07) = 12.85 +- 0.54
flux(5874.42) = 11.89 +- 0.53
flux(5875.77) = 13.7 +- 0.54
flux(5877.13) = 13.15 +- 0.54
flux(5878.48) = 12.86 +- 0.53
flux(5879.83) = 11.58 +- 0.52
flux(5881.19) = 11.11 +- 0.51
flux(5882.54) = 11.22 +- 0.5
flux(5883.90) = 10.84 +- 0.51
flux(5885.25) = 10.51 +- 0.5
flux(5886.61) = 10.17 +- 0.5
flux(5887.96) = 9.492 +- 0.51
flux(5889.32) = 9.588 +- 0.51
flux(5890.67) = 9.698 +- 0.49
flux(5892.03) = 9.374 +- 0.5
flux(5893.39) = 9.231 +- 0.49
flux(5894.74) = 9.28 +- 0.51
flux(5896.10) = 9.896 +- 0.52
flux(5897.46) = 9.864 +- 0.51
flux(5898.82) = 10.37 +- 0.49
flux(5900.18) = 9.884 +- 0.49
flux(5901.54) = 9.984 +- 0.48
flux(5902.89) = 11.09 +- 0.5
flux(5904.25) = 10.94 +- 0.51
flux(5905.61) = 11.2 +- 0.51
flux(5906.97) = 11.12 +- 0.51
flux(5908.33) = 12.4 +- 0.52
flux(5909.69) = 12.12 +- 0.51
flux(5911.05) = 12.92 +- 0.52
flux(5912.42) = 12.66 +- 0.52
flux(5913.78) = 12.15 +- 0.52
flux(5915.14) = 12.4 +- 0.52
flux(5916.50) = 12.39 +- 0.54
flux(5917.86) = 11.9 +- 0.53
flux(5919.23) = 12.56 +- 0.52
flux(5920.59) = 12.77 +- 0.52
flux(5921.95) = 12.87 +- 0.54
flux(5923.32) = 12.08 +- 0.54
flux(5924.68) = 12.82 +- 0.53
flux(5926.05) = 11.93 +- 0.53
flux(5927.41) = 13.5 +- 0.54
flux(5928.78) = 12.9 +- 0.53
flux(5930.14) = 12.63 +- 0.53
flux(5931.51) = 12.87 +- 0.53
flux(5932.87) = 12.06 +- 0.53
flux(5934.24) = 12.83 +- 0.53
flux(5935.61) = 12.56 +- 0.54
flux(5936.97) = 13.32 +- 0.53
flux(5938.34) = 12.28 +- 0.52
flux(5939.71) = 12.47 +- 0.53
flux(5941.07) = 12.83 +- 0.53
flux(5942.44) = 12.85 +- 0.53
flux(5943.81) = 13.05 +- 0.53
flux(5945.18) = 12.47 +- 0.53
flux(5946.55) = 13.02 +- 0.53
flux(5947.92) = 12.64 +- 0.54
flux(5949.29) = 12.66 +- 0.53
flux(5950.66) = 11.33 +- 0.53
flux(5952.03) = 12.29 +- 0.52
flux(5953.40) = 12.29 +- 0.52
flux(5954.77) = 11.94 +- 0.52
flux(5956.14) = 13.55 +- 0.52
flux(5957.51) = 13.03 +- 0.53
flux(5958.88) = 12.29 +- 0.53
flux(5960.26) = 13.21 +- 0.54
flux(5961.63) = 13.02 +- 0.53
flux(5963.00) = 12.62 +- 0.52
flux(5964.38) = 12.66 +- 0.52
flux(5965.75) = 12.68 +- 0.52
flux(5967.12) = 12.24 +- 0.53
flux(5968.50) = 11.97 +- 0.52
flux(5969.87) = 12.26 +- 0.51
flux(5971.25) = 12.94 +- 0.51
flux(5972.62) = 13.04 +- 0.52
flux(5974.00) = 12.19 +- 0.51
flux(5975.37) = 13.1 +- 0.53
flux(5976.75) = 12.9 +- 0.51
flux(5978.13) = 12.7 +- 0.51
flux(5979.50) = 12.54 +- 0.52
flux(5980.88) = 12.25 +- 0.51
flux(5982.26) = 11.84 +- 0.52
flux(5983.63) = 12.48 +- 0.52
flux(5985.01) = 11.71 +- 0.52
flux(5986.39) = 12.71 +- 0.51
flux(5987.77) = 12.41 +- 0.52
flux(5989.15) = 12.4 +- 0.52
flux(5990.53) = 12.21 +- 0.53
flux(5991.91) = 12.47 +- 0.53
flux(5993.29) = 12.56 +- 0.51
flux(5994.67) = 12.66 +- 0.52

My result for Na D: 5.25 A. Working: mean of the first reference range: 12.6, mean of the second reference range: 12.7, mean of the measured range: 10.6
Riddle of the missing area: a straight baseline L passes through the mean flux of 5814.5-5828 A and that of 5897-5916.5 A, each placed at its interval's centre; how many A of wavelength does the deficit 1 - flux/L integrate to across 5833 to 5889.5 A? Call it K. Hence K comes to -1.46 A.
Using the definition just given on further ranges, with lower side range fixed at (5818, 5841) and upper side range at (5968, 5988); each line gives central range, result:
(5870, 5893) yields 2.8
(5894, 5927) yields 3.0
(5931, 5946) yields -0.1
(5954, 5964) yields -0.2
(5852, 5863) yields -0.5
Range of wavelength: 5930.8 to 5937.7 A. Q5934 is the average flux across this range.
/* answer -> 12.7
